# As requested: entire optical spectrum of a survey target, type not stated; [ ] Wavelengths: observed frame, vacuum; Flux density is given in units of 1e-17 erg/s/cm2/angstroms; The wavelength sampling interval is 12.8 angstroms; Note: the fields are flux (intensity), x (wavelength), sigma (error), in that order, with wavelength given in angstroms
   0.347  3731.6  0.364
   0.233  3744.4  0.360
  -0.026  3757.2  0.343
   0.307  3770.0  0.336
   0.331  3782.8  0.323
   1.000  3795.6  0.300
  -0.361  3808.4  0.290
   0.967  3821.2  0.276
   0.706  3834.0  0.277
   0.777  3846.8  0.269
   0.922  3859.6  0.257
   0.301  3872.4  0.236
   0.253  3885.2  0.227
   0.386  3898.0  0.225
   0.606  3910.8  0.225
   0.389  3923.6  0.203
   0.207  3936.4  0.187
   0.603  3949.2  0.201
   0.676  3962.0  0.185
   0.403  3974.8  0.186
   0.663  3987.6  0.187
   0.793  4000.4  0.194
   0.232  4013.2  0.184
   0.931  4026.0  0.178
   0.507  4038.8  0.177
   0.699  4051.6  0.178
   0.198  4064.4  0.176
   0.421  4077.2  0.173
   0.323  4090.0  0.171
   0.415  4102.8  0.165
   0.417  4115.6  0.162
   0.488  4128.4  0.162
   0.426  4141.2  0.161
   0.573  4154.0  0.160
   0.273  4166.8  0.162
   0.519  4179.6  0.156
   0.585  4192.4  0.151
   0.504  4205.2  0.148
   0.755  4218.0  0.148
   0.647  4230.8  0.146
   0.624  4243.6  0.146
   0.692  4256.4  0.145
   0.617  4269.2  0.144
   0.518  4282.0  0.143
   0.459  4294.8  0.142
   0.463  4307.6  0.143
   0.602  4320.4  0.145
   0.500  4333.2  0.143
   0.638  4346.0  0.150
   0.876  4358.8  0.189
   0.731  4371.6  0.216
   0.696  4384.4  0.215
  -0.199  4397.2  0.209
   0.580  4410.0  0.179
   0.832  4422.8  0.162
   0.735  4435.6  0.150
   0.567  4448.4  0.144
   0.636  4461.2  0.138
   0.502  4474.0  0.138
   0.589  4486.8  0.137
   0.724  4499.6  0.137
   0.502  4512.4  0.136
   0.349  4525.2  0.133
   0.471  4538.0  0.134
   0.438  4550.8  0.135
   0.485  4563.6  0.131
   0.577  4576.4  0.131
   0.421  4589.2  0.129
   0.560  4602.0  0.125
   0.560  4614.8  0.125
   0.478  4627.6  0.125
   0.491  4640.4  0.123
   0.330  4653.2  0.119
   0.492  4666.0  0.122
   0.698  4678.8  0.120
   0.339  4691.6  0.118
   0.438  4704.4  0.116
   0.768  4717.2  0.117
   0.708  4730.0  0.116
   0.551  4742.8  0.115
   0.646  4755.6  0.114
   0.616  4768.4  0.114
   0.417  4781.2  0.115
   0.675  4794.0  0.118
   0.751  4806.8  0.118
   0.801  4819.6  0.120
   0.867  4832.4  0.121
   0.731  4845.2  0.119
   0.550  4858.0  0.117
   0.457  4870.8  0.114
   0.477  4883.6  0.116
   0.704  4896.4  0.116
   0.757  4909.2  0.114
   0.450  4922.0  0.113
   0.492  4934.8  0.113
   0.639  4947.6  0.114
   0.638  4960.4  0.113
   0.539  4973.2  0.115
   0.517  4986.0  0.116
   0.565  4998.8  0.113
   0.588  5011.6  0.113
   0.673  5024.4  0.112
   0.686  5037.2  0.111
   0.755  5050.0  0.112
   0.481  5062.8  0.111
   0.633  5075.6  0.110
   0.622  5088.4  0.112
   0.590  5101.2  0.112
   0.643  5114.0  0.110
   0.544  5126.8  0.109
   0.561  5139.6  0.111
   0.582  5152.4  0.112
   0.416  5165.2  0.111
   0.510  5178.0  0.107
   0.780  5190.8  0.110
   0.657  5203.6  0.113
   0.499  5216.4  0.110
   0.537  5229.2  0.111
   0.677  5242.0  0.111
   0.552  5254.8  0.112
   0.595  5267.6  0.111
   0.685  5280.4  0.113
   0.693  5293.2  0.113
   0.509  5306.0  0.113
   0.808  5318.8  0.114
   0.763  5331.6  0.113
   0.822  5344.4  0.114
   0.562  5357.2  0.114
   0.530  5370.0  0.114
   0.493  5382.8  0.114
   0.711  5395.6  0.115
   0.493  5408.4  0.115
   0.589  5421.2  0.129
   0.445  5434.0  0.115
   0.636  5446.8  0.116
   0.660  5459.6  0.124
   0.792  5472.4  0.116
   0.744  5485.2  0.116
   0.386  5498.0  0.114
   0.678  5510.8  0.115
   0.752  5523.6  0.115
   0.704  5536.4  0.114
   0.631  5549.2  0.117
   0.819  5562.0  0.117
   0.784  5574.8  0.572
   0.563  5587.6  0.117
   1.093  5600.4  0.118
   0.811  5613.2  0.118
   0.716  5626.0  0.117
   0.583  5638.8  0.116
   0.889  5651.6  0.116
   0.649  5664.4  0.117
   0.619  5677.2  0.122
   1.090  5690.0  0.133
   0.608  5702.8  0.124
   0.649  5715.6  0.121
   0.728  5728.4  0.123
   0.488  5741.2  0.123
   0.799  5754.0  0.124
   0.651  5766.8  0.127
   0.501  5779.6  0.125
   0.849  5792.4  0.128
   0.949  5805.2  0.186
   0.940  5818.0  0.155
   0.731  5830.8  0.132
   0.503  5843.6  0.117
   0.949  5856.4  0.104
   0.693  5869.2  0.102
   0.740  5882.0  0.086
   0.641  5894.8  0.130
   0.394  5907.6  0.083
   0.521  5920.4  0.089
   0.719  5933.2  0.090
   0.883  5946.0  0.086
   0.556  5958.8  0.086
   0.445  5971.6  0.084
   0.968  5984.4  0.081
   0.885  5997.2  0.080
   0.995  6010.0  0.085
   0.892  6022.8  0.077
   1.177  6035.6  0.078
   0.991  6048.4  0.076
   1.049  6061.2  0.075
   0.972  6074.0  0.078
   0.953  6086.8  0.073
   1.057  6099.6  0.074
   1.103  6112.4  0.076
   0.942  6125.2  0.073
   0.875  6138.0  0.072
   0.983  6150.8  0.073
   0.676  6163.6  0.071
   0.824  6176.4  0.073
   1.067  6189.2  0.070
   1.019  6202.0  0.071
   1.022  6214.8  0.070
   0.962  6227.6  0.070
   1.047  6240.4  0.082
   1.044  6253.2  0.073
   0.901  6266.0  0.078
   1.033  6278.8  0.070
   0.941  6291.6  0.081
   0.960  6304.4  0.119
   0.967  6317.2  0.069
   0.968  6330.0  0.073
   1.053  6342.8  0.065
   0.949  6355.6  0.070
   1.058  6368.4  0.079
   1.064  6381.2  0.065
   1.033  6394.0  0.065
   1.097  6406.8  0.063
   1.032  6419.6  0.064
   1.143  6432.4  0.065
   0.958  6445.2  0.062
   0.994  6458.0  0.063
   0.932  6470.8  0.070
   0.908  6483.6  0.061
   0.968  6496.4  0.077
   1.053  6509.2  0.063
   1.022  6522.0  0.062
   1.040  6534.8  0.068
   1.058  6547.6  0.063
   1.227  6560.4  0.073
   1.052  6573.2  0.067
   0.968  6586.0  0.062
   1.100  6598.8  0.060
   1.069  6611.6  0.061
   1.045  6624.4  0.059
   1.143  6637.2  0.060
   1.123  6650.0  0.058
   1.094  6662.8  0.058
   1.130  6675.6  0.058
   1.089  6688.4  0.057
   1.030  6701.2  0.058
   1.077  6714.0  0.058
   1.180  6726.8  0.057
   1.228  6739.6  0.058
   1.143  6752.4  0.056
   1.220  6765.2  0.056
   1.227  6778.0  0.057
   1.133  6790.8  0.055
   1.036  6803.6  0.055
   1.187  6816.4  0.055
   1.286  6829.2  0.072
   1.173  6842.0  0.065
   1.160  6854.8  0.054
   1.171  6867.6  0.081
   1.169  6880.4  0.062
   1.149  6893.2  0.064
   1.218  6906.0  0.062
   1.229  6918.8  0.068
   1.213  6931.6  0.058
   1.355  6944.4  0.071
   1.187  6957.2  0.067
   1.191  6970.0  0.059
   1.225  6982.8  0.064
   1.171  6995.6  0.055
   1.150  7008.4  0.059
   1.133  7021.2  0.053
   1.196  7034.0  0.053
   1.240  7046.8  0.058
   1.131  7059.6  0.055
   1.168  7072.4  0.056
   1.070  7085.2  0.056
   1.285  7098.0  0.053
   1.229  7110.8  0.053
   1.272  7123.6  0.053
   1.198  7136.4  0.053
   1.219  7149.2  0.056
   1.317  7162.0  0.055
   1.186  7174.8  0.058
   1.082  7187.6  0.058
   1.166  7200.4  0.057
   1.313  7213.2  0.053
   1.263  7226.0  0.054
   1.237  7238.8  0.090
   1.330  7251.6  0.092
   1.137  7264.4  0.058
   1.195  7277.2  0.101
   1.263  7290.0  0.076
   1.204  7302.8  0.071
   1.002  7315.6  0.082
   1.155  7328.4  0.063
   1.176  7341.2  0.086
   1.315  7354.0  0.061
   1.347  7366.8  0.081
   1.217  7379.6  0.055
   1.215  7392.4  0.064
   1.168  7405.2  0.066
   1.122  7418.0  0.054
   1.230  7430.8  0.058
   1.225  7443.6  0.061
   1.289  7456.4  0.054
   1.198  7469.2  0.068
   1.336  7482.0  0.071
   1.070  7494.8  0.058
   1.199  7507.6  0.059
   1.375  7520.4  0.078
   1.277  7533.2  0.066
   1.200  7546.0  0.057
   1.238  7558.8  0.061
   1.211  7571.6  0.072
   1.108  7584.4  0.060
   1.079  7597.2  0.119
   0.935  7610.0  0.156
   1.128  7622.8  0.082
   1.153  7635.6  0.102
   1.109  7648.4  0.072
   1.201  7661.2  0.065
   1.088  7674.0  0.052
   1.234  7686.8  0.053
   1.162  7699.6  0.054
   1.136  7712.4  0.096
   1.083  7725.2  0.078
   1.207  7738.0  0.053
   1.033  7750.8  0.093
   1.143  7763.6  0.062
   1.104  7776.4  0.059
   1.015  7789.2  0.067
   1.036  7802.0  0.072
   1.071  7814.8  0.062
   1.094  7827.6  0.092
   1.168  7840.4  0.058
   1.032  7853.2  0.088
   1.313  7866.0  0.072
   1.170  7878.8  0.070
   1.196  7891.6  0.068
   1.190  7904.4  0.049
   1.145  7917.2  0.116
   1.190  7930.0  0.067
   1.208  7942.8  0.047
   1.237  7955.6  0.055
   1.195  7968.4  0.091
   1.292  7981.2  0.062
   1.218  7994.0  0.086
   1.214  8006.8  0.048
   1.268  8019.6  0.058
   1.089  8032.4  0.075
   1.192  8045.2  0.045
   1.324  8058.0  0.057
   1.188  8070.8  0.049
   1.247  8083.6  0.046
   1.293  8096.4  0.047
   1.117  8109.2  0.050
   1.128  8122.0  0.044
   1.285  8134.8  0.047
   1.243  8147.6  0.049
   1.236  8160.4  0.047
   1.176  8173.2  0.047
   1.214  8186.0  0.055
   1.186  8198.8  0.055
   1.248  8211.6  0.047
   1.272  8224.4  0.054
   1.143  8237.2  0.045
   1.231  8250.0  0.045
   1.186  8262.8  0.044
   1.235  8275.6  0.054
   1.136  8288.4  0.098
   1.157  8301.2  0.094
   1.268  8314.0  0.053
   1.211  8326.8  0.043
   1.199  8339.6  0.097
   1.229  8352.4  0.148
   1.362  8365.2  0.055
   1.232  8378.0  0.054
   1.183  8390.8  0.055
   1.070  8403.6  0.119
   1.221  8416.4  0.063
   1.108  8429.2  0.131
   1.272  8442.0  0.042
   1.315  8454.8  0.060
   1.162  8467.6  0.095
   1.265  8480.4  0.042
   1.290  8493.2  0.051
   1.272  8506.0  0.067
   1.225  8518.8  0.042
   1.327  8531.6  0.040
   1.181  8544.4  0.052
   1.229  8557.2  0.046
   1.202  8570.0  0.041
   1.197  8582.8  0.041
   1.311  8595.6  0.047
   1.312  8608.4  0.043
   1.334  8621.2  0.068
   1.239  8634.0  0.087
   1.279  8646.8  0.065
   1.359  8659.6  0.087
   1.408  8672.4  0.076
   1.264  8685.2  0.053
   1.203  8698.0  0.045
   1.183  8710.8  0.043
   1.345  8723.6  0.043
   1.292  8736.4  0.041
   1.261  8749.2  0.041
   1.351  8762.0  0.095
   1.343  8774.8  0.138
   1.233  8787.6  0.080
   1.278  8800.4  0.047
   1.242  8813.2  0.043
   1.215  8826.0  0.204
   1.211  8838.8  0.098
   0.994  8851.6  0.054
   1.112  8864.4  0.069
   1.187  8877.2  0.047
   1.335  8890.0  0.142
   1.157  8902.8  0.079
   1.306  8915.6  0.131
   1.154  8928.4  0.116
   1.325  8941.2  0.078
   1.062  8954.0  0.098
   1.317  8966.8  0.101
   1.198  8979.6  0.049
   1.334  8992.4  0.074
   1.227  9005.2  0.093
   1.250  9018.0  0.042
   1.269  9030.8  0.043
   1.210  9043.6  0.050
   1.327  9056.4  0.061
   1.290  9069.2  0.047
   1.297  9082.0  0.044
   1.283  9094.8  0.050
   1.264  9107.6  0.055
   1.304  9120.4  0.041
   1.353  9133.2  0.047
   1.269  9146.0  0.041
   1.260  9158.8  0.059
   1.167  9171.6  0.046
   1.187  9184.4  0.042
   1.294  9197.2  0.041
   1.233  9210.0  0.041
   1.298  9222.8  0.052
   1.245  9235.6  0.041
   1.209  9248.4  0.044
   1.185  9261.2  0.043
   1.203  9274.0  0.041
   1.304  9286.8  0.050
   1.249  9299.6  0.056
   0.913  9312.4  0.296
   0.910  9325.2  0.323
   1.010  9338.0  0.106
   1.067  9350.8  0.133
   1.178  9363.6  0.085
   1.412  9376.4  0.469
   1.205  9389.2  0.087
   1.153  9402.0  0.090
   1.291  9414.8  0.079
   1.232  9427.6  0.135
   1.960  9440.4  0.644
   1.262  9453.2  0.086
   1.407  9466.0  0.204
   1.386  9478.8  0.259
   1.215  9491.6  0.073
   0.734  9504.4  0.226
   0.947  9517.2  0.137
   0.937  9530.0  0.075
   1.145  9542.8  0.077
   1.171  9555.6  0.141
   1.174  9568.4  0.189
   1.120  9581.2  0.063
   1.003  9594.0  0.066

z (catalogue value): 0.50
